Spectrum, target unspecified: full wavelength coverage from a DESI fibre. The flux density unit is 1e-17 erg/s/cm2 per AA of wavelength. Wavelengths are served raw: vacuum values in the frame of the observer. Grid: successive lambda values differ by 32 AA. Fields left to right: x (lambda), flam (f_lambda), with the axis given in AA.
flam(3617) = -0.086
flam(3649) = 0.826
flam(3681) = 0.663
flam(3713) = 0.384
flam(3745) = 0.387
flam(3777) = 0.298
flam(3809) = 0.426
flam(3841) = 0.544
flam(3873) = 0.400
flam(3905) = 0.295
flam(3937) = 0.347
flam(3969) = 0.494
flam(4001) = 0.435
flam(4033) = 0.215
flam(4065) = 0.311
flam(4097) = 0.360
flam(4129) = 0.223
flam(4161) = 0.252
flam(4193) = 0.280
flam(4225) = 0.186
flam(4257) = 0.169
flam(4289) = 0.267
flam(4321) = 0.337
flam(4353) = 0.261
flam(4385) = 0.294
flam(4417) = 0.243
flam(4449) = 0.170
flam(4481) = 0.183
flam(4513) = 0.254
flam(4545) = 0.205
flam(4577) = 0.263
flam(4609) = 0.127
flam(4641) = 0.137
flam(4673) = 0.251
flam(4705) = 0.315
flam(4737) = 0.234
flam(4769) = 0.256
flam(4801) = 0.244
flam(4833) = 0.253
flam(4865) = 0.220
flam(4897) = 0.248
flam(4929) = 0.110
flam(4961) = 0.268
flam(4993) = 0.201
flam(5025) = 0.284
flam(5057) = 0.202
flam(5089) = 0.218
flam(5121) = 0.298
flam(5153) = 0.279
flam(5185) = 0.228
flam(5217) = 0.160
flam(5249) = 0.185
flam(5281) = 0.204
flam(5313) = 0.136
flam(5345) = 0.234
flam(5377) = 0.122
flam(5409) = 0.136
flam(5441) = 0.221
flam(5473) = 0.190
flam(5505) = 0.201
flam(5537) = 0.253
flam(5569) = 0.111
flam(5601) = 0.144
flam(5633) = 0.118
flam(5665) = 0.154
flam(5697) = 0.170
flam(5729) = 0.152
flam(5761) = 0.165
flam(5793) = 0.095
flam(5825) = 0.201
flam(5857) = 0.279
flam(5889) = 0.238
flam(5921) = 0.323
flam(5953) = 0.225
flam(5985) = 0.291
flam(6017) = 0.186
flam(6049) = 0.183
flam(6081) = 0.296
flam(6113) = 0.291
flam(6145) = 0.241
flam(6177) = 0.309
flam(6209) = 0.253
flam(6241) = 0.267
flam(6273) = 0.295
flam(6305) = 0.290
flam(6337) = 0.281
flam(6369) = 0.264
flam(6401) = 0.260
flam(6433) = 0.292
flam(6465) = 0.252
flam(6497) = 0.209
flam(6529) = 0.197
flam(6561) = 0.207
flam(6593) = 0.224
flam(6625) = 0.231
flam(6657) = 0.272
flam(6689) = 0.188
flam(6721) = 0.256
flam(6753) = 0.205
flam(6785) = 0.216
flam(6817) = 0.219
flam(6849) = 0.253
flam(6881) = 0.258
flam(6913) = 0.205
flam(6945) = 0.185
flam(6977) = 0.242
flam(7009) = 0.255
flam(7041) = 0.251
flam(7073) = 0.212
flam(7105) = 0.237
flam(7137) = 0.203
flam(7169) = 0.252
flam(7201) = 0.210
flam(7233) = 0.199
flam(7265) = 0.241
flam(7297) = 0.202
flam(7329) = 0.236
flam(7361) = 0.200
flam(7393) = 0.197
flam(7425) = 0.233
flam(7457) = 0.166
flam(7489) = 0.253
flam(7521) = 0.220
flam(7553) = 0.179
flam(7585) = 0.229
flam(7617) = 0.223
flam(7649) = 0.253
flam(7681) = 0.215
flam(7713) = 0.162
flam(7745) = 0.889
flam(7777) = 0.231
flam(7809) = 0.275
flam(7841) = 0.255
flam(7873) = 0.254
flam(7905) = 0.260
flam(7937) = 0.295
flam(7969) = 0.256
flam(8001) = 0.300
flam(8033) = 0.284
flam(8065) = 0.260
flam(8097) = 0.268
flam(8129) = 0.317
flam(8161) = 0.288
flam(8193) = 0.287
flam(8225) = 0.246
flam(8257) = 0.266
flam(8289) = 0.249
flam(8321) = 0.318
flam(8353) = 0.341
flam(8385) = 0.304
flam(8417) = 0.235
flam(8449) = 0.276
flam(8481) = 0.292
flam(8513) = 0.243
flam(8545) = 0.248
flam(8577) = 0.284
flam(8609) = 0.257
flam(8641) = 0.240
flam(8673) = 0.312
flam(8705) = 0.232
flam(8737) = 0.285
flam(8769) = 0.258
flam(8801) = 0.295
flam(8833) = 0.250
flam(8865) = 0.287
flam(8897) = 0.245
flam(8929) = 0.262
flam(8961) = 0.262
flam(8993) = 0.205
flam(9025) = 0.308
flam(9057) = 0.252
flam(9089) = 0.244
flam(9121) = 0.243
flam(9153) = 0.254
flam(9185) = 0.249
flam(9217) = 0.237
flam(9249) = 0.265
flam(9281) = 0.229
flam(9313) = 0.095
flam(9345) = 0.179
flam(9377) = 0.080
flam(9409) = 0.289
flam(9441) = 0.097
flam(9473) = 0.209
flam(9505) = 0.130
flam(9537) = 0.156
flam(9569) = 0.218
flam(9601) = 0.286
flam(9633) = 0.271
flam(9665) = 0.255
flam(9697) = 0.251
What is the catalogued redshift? 1.076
